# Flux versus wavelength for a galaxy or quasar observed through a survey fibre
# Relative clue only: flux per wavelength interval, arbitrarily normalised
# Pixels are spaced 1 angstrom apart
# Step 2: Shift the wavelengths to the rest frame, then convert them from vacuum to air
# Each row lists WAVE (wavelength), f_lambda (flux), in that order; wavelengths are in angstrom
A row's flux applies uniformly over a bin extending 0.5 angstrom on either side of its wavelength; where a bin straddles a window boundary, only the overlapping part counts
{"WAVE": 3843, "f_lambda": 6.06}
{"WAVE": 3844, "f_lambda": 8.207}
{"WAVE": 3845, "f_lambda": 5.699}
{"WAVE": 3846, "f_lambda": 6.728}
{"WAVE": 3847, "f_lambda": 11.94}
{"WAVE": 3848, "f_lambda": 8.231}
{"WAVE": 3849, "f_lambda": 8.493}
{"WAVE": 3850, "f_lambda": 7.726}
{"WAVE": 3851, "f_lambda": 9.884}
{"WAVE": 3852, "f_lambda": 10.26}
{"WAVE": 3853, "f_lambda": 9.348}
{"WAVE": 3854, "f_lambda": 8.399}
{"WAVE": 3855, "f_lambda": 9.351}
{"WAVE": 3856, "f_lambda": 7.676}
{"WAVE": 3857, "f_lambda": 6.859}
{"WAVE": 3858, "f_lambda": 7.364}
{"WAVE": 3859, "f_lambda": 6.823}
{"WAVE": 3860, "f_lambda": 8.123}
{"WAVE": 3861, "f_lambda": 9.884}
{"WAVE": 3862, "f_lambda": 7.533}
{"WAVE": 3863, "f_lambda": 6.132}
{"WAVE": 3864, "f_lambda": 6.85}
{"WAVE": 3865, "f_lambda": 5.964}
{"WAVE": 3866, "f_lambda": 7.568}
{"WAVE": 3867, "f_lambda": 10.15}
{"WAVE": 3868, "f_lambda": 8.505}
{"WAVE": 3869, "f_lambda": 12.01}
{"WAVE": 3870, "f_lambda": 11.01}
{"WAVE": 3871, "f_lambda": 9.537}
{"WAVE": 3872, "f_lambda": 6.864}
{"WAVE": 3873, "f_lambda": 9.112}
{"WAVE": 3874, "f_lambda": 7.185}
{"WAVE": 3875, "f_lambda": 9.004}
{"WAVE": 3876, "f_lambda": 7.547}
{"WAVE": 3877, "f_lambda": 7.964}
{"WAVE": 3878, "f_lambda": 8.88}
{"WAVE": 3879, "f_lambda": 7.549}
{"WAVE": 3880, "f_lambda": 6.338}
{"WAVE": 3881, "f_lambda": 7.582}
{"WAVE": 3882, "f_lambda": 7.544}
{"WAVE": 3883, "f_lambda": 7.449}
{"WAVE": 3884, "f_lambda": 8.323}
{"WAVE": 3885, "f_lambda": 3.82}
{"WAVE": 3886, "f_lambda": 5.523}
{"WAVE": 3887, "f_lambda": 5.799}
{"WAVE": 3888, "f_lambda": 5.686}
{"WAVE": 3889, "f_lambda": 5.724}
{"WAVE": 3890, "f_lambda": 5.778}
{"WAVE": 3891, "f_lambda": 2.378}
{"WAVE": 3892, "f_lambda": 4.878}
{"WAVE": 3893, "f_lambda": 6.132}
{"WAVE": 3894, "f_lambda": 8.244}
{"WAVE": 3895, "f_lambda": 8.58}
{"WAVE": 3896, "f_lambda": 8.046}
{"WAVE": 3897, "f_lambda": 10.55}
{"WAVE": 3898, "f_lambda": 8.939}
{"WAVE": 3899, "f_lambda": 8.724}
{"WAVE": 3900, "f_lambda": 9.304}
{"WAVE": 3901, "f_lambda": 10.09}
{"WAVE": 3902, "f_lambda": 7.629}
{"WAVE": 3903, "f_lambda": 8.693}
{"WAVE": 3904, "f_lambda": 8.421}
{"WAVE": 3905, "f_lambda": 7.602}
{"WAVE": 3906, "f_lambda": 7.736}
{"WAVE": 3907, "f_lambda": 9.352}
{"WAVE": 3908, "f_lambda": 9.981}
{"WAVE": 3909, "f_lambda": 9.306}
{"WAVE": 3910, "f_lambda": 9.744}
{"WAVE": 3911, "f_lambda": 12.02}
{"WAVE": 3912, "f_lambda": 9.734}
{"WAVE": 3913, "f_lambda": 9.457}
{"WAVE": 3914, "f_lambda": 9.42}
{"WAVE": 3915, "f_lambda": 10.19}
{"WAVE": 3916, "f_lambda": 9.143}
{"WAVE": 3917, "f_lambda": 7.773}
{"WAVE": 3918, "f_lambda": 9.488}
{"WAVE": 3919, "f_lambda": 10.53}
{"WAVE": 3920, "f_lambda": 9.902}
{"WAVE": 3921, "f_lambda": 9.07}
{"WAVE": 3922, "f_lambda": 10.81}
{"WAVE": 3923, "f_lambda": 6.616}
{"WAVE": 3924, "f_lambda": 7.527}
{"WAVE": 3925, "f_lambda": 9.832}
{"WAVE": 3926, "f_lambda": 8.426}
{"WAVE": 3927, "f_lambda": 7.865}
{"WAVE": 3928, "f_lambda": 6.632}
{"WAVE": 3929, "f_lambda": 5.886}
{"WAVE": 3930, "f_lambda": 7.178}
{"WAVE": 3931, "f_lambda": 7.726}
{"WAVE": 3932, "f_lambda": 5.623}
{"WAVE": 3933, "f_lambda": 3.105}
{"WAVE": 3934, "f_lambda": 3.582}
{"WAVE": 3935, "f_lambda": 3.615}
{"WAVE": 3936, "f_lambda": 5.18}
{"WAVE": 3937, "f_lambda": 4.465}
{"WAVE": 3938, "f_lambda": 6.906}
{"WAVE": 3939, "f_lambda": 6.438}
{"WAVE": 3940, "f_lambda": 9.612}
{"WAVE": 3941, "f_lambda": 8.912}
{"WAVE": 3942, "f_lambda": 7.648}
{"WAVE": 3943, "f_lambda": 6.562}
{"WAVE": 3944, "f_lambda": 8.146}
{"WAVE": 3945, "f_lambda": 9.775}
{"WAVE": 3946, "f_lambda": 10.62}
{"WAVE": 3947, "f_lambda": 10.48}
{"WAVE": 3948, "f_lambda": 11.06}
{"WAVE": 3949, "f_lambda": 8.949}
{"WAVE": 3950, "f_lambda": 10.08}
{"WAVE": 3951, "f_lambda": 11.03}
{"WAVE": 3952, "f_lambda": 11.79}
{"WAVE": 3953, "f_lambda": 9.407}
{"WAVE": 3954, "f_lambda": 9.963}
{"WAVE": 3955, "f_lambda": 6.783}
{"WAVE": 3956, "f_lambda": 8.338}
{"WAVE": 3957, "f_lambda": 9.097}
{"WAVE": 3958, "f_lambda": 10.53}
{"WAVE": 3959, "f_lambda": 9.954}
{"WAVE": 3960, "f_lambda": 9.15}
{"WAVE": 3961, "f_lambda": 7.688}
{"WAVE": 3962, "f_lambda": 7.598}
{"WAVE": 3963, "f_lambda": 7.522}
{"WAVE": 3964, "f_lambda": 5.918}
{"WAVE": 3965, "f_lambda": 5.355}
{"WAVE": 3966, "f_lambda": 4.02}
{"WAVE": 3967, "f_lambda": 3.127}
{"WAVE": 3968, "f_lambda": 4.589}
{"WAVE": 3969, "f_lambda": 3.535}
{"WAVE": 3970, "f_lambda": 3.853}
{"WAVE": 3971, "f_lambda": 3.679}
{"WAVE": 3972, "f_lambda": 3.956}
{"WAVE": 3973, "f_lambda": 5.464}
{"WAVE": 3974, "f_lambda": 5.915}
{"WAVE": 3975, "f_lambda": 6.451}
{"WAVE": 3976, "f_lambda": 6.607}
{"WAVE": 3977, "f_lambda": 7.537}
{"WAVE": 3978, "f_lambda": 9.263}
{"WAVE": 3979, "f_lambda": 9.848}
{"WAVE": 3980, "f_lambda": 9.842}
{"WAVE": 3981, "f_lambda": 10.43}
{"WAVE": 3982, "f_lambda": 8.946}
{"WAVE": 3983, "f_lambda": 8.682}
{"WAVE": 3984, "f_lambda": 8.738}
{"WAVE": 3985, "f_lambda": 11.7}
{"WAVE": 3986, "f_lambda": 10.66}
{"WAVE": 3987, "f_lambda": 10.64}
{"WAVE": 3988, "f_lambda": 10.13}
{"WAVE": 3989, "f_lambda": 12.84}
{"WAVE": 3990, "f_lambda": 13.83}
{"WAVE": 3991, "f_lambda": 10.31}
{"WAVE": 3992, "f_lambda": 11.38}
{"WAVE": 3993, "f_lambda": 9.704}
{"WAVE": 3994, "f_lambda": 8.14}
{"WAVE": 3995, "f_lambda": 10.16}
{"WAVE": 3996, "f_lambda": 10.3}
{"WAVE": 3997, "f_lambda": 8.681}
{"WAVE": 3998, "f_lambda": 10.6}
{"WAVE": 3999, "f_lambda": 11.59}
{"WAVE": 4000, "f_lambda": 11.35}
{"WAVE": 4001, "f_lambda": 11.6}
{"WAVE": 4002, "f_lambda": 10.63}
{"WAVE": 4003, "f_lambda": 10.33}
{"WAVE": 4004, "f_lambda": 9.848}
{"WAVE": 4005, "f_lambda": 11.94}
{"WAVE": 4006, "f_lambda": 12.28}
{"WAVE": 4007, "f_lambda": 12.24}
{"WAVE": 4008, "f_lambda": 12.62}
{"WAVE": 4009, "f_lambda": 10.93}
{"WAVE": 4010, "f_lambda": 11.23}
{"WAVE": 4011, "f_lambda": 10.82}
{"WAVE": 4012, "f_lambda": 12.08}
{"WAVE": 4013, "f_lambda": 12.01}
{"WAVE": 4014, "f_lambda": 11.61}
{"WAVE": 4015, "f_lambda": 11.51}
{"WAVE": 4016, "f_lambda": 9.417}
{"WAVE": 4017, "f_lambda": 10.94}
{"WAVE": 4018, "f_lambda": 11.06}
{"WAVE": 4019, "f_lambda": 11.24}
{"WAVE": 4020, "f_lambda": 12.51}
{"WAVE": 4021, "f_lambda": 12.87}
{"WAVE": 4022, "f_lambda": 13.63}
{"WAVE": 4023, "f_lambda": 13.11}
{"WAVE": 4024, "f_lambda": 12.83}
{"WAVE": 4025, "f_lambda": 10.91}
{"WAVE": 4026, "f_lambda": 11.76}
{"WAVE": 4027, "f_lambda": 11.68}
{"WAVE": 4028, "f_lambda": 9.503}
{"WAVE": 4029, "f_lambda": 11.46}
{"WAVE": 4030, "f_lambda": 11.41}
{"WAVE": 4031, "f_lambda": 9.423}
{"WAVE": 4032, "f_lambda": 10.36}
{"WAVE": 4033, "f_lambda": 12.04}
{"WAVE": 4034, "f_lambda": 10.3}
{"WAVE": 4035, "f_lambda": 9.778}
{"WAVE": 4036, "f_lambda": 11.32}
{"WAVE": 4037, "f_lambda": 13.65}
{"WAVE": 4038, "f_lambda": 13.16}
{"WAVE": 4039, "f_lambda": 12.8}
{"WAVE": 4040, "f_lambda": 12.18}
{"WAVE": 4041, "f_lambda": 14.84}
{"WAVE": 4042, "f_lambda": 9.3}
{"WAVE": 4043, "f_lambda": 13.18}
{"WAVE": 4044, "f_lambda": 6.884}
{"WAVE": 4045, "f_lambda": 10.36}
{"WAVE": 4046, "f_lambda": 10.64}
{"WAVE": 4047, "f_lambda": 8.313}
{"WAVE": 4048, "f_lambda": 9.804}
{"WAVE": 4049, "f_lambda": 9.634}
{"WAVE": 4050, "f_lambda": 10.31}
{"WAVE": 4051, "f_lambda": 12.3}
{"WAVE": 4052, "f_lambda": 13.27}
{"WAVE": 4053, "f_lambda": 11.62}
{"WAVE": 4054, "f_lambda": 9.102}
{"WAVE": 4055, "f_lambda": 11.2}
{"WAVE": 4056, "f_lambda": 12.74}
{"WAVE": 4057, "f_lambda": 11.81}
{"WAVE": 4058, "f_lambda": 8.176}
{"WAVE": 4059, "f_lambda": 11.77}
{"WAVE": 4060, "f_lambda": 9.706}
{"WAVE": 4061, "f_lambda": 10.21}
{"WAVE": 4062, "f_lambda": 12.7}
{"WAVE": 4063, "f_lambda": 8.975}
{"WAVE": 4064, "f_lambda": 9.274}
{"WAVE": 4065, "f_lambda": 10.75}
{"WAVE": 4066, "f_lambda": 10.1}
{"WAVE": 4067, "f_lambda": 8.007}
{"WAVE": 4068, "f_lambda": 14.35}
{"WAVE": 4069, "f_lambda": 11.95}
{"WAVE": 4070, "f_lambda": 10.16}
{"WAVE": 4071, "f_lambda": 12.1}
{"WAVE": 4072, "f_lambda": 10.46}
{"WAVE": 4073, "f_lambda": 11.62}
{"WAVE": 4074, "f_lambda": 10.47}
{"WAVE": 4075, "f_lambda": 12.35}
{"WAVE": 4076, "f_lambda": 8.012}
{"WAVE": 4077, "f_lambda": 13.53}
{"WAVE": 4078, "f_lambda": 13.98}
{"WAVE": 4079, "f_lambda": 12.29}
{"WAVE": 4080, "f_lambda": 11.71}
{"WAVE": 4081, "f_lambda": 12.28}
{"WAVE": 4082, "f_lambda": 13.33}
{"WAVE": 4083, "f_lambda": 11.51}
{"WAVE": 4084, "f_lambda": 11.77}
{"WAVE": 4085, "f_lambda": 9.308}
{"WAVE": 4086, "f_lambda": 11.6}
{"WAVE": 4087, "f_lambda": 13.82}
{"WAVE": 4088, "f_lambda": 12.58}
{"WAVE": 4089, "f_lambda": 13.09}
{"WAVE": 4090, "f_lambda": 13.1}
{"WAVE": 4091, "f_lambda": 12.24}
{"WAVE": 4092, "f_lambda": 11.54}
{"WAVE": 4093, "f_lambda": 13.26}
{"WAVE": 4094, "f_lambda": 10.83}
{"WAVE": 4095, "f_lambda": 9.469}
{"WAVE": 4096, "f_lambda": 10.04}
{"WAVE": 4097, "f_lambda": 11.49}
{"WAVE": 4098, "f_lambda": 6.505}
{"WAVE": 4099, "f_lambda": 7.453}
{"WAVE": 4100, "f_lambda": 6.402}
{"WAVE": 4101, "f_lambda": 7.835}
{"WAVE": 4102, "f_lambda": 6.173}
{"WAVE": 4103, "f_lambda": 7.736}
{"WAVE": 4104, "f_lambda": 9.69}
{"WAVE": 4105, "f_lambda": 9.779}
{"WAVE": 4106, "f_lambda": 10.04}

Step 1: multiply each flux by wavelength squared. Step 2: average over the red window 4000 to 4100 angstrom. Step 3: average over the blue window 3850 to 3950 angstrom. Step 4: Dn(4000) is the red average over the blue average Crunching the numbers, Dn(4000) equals 1.51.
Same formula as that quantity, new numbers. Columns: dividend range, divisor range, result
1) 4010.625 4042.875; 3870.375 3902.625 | 1.68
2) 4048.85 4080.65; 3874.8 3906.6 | 1.64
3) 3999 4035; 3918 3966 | 1.47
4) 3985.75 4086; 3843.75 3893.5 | 1.59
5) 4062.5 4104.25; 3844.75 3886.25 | 1.49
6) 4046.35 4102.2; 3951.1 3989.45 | 1.45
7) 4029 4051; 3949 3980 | 1.56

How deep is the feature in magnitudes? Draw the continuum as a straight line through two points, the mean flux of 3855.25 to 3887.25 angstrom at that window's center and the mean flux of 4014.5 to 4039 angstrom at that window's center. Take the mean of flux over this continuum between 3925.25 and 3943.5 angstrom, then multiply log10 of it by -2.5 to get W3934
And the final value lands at 0.40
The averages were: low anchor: 7.79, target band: 6.46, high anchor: 11.5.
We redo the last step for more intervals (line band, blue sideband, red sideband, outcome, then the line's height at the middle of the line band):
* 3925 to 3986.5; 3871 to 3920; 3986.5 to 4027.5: 0.279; 9.82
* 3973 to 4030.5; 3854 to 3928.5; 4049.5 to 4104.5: -0.092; 9.77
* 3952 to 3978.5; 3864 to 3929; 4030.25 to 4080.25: 0.347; 9.44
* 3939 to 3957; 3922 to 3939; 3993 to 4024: -0.233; 7.49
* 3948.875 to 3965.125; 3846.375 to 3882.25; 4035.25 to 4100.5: 0.089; 9.62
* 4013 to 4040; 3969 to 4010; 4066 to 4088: -0.113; 10.4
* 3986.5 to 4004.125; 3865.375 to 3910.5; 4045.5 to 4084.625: -0.090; 9.84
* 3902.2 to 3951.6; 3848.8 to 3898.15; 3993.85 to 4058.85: 0.073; 8.93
